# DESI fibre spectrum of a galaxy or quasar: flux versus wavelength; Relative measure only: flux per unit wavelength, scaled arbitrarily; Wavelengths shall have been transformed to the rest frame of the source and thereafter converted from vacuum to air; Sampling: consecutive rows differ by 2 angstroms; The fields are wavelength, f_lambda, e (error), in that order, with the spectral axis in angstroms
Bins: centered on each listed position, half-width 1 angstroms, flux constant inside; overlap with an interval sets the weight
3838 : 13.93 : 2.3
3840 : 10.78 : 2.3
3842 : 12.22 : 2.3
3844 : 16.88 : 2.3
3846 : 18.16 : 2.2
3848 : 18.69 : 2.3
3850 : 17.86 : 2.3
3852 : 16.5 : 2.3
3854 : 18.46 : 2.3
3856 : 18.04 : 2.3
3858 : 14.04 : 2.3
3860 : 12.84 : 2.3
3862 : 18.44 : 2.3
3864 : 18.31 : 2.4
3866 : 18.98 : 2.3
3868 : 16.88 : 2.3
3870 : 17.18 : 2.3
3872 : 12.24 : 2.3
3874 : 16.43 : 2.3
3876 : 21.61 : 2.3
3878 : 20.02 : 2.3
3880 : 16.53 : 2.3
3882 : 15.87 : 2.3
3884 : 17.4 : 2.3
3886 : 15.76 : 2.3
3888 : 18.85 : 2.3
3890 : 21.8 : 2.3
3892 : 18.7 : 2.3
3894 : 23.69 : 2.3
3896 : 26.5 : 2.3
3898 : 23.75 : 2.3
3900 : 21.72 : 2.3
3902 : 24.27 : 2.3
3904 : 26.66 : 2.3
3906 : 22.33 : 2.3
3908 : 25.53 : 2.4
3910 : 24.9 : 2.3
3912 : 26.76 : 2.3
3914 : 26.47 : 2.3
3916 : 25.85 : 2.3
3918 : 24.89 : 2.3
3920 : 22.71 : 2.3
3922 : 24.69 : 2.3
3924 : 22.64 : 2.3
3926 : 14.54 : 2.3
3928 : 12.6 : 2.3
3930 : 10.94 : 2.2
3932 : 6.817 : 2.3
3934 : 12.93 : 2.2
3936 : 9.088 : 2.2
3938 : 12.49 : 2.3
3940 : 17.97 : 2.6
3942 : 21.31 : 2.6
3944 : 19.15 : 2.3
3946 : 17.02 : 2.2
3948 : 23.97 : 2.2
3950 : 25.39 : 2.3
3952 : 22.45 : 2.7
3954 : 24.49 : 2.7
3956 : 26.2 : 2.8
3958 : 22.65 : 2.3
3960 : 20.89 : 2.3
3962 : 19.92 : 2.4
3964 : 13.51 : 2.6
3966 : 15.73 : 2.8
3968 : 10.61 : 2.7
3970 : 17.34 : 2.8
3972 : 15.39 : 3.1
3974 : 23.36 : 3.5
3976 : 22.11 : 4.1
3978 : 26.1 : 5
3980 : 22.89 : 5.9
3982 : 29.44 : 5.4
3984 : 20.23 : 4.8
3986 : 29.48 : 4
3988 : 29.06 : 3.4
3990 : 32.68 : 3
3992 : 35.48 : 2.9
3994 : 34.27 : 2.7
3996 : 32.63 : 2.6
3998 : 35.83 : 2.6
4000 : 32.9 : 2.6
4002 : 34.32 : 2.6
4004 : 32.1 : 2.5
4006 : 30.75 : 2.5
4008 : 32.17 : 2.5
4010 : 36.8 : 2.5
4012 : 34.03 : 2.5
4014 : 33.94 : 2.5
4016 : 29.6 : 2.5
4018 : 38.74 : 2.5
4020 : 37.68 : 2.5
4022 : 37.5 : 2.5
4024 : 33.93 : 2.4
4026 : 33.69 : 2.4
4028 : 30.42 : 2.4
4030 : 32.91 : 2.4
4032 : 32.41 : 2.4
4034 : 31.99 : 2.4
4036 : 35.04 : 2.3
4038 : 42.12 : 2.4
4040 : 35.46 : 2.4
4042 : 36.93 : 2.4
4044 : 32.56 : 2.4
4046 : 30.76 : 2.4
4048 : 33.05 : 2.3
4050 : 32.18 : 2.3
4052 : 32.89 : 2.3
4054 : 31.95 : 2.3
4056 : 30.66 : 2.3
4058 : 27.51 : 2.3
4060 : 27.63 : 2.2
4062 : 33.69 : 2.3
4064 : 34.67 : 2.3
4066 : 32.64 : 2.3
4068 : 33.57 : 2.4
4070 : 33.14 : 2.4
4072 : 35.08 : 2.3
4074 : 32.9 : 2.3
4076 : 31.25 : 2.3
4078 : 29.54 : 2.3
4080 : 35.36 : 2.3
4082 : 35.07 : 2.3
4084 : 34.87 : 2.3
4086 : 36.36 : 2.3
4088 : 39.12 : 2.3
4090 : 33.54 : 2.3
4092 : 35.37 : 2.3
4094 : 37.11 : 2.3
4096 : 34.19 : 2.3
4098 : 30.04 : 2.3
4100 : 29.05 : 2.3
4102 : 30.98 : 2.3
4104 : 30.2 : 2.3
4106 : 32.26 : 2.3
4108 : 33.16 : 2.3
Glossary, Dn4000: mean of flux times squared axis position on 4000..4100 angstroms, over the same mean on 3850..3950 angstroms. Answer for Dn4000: 1.9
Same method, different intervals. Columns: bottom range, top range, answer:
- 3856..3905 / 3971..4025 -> 1.72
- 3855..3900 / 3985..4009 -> 1.88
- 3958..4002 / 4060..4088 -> 1.41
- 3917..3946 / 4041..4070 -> 2.06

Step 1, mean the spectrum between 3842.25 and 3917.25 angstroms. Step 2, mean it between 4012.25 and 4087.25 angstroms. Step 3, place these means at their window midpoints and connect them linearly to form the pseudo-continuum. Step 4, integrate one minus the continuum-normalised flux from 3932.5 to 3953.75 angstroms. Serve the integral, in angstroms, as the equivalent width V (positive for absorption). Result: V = 5.9 angstroms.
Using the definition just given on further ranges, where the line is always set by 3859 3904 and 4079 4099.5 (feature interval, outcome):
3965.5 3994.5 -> 2.8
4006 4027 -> -3.7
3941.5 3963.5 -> 2.3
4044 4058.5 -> 0.2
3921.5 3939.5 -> 7.0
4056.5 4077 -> 0.7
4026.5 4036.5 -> -0.6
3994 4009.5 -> -2.7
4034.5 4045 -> -1.7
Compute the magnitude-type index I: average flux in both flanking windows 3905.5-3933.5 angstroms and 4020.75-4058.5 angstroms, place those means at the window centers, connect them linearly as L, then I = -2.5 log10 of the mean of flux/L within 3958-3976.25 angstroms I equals 0.40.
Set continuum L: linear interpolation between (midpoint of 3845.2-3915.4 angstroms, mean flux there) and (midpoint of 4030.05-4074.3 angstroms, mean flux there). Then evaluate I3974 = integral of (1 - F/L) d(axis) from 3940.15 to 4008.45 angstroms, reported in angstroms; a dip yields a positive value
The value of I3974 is 5.98 angstroms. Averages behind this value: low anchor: 19.8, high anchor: 33.1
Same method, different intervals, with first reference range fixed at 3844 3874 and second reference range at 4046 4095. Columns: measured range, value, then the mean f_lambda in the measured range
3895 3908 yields -2.7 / 24.3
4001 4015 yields -2.5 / 33.4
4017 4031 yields -2.5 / 35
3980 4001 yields -2.9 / 30.8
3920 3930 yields 1.7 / 18.3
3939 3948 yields 1.5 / 19.4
